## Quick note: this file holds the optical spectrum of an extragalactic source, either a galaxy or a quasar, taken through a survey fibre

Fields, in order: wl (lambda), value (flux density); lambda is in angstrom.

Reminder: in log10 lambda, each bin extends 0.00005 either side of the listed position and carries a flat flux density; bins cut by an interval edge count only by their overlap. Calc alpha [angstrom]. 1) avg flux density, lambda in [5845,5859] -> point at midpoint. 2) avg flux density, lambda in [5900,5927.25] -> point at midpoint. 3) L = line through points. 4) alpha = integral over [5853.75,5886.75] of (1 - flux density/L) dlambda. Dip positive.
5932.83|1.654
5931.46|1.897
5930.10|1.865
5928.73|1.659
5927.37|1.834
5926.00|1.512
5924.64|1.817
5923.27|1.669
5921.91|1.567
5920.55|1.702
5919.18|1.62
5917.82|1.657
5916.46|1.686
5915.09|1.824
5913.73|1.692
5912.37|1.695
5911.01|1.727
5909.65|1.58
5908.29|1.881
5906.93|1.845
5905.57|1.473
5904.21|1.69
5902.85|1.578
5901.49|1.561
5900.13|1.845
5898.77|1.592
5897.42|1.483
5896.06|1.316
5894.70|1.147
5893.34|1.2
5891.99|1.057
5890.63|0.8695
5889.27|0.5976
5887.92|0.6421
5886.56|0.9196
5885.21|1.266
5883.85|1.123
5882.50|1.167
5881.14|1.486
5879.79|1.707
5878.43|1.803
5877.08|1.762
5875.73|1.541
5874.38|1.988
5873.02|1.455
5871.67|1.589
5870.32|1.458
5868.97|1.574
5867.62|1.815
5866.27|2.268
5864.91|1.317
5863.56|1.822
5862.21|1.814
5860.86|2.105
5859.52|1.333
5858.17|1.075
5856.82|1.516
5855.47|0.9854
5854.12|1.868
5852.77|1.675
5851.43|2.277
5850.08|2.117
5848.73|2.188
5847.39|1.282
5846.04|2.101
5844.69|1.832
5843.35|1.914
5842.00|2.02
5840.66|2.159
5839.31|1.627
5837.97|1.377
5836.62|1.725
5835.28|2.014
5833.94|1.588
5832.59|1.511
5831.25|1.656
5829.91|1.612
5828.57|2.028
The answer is 2.8 angstrom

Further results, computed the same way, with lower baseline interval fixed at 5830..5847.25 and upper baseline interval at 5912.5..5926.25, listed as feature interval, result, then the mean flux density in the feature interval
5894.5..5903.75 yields 1.0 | 1.53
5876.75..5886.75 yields 1.8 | 1.42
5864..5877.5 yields 0.4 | 1.68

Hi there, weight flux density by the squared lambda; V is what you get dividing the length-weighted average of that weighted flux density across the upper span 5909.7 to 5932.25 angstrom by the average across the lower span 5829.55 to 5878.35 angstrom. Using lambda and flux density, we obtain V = 1.02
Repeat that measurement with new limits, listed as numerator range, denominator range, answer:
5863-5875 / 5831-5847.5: 0.97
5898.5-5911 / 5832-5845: 0.97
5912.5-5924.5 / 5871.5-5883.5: 1.07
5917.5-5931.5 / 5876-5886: 1.18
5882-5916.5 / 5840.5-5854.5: 0.73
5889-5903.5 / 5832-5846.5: 0.74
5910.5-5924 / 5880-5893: 1.63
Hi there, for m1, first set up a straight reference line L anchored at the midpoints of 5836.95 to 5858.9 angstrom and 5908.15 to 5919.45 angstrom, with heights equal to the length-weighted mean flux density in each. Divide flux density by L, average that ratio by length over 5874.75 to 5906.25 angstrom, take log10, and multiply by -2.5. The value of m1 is 0.26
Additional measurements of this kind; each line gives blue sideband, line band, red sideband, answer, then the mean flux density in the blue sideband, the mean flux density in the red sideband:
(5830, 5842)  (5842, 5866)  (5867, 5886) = -0.06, 1.72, 1.55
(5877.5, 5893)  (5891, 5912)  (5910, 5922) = -0.06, 1.16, 1.69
